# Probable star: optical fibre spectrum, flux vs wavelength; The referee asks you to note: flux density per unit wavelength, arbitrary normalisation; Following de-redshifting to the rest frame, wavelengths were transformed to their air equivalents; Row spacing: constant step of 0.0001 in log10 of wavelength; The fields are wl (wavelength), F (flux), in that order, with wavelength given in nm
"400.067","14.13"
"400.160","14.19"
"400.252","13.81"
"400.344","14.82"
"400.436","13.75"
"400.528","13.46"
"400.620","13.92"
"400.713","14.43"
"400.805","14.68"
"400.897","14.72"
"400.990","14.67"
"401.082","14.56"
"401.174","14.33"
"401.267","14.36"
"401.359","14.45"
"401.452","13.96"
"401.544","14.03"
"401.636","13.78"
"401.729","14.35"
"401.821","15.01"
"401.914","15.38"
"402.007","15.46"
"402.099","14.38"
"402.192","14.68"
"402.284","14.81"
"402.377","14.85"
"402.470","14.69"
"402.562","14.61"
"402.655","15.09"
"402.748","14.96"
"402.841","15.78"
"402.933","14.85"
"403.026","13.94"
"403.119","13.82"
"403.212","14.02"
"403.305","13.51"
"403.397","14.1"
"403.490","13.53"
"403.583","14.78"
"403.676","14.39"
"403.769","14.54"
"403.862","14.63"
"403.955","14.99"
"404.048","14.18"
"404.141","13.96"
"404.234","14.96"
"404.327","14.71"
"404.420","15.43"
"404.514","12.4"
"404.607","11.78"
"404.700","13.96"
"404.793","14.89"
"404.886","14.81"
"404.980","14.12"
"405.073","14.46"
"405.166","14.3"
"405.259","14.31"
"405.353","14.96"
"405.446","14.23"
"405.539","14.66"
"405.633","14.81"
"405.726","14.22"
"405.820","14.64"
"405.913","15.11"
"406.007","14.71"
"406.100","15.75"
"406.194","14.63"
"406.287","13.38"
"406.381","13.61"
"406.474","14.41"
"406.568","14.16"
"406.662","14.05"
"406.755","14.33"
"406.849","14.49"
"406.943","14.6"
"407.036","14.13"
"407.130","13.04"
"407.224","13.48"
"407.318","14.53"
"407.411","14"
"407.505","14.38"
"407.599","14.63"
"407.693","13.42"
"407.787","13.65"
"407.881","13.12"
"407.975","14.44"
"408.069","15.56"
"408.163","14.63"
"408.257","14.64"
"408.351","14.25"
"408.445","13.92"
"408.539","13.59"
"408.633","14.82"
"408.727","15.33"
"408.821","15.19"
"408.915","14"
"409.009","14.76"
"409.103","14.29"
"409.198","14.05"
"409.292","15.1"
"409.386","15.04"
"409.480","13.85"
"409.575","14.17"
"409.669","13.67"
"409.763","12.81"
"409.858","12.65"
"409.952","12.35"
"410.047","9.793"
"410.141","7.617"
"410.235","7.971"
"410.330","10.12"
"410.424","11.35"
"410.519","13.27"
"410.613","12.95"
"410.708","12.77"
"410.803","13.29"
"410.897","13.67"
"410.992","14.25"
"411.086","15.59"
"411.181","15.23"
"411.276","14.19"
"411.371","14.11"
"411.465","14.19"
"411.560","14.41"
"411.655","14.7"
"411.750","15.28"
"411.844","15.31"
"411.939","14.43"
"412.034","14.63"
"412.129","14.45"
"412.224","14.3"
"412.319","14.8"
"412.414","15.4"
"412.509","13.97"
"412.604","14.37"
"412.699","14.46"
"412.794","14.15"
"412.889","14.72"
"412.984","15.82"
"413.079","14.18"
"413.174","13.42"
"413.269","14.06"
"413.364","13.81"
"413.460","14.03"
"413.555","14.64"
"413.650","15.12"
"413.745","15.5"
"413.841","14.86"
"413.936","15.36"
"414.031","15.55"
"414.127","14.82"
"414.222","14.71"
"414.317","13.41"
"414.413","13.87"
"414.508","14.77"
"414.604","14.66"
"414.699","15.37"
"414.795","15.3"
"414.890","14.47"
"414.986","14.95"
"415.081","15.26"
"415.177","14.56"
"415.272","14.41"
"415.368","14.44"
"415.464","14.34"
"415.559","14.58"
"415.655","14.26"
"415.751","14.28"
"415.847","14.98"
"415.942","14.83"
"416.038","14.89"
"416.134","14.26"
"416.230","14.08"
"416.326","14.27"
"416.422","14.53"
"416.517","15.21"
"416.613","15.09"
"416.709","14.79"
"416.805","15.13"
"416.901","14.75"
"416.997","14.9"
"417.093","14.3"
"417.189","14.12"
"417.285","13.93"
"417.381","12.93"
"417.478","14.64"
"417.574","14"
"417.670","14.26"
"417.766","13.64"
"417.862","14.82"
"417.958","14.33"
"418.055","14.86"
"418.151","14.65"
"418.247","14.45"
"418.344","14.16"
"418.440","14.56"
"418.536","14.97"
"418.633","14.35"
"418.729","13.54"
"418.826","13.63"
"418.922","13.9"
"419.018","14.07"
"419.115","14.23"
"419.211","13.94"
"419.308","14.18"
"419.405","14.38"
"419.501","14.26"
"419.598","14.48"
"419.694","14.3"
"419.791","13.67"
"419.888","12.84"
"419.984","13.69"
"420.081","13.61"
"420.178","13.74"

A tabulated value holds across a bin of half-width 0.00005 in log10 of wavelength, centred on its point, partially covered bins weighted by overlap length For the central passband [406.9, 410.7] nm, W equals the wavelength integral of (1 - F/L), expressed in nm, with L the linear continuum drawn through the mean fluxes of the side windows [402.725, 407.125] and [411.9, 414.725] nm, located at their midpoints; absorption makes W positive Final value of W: 0.26 nm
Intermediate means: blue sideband 14.3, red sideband 14.6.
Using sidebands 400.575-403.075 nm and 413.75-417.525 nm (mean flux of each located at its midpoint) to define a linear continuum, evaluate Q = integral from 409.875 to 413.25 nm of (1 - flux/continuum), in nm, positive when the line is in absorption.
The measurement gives 0.24 nm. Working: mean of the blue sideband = 14.6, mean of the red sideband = 14.6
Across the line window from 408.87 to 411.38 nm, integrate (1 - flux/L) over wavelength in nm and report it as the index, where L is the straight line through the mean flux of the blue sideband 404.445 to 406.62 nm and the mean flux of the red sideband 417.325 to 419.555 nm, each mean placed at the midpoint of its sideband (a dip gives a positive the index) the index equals 0.21 nm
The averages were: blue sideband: 14.3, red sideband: 14.2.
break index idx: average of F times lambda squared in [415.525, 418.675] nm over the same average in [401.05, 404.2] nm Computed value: 1.1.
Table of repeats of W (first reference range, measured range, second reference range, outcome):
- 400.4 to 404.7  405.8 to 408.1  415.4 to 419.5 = 0.02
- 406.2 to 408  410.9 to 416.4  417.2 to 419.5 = -0.19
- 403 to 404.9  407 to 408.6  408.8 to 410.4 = -0.11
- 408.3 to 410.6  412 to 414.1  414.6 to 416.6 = -0.09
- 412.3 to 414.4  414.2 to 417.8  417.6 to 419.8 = -0.02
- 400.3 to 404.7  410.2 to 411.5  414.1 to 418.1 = 0.12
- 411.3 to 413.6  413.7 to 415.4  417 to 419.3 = -0.05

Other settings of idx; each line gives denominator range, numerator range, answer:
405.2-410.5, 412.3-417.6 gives 1.09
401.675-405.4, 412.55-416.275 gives 1.07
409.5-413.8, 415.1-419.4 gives 1.08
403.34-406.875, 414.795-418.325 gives 1.07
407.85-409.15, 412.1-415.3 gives 1.04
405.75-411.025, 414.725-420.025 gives 1.10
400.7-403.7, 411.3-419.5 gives 1.07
